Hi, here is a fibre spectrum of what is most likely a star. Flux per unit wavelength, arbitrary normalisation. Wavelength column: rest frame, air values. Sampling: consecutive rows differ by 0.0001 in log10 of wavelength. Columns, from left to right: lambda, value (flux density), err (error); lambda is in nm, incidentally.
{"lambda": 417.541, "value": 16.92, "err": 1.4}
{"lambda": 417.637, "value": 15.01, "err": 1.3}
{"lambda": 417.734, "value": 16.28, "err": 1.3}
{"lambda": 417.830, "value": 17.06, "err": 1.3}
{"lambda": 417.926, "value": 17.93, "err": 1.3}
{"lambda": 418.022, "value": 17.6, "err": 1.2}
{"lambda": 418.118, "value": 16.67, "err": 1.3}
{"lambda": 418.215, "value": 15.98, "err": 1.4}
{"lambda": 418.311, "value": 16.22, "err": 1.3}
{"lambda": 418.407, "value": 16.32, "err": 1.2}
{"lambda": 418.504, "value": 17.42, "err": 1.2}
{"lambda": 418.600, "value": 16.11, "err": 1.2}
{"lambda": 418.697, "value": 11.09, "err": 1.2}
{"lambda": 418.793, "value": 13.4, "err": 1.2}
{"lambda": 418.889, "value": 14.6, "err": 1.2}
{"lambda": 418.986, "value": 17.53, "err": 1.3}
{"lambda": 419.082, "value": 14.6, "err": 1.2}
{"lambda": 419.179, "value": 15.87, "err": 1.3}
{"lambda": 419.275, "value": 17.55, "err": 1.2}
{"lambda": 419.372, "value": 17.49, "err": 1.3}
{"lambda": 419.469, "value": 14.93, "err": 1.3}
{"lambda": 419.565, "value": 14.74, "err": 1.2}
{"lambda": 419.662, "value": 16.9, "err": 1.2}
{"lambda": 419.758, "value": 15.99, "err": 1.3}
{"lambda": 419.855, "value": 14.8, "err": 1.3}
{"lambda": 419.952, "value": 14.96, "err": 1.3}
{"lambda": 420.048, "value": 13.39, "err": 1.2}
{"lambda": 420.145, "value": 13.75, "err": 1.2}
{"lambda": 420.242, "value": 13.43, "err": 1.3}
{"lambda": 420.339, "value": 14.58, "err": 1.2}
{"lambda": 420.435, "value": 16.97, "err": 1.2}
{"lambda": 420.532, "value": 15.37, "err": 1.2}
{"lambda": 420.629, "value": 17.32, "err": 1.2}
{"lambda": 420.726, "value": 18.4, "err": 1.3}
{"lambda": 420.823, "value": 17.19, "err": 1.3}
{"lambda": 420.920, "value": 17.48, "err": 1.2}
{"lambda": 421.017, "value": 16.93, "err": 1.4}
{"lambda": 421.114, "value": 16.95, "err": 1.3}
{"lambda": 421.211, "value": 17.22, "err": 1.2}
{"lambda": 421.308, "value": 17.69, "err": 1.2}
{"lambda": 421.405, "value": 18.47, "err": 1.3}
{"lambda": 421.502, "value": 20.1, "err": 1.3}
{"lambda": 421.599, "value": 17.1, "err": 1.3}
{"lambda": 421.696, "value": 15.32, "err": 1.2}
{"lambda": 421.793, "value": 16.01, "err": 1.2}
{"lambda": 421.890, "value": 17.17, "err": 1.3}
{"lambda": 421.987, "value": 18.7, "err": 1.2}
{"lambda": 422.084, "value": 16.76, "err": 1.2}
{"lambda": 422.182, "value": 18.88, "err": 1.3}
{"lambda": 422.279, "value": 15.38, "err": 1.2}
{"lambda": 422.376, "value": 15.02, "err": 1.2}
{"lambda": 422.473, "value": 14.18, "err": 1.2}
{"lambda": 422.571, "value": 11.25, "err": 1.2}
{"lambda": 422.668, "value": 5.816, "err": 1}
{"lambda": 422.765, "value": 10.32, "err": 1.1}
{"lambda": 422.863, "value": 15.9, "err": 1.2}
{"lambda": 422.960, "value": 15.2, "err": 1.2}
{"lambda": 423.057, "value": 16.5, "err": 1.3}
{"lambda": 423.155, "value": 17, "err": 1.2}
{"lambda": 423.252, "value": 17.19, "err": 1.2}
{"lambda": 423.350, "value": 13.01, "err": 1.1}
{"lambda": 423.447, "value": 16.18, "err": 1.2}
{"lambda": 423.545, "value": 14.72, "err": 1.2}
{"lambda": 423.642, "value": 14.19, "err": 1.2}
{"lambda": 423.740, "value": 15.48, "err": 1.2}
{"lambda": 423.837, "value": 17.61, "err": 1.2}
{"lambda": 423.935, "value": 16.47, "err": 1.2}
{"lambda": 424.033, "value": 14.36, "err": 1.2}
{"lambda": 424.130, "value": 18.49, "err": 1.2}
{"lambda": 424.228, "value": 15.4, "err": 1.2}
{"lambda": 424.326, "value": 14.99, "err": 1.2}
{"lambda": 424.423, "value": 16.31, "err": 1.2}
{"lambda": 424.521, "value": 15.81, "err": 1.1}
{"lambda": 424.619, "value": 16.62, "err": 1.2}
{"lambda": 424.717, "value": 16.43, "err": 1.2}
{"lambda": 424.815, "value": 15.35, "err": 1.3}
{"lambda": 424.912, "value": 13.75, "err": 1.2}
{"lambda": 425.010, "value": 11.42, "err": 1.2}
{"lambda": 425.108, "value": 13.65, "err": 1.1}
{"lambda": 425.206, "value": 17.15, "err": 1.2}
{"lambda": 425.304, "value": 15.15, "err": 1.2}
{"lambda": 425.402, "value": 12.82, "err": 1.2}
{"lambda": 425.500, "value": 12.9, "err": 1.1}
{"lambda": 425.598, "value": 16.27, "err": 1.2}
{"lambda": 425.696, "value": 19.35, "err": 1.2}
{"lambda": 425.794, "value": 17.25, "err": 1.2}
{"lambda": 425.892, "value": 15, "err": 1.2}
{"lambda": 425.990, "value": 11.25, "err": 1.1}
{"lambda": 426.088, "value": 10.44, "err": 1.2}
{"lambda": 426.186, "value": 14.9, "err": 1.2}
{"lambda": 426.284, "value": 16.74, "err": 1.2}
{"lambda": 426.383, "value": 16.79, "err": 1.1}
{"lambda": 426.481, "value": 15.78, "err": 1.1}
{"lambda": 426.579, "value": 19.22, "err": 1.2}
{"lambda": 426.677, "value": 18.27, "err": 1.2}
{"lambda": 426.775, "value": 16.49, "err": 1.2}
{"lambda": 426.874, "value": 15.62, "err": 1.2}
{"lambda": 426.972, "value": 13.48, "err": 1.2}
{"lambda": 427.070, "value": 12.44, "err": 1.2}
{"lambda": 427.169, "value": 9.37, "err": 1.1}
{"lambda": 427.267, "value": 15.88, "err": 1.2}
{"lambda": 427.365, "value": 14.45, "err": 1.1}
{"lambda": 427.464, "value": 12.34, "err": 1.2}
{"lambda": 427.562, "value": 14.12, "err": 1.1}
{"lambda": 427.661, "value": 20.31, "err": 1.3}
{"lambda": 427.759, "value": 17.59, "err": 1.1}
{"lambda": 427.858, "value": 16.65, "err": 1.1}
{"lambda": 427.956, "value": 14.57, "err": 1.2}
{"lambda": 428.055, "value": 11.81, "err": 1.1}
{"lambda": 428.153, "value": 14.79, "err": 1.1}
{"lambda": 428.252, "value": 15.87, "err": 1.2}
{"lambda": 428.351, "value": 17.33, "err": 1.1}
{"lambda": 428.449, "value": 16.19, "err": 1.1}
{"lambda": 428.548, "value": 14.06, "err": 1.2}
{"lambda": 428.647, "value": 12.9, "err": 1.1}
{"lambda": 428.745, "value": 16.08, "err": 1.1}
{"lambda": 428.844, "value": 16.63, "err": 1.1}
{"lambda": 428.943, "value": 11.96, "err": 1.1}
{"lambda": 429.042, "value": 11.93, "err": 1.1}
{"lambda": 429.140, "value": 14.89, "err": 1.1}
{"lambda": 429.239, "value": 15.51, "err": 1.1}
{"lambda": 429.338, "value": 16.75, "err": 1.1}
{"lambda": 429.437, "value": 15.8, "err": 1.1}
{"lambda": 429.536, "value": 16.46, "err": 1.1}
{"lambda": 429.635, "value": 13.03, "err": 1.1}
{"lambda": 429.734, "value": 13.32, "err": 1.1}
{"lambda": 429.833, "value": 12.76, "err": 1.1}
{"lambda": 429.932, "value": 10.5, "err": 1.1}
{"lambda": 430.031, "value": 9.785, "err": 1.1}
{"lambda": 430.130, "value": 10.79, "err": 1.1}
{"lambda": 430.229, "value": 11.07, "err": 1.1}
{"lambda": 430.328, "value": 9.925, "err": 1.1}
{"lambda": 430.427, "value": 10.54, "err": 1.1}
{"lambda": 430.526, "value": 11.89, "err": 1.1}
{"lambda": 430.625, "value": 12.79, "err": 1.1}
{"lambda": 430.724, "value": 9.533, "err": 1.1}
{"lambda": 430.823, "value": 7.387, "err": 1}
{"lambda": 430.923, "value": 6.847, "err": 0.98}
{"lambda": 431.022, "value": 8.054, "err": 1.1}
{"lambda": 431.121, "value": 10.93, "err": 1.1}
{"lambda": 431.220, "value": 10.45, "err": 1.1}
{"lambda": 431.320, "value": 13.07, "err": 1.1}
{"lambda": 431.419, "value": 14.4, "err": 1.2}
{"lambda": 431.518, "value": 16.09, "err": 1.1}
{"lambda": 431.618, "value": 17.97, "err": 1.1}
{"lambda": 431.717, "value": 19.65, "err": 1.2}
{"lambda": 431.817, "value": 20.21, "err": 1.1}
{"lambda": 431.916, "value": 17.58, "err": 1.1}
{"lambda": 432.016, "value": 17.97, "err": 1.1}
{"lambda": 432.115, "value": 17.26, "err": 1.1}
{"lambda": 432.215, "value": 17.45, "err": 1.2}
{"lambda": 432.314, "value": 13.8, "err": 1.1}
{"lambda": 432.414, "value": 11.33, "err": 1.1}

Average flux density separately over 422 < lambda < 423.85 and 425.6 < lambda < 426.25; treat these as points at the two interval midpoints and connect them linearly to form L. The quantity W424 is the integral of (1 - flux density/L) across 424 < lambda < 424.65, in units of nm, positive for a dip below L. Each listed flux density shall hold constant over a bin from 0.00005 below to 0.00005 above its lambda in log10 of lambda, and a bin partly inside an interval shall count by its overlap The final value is -0.052 nm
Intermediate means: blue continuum 14.8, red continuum 14.9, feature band 16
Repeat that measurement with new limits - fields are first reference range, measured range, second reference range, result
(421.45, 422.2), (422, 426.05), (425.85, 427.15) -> 0.30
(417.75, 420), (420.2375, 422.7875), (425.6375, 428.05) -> -0.05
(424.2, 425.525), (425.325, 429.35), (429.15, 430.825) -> -0.40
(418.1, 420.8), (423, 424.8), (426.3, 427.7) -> -0.06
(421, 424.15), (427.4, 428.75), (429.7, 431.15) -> -0.37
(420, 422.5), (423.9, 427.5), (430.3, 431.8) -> -0.13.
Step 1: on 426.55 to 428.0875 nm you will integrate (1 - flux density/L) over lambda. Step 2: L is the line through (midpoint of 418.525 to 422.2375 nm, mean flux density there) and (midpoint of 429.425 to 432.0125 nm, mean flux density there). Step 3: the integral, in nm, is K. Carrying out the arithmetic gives -0.14 nm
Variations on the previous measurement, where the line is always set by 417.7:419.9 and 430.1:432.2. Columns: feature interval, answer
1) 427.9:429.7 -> -0.146 nm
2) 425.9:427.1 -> -0.080 nm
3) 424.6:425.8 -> -0.052 nm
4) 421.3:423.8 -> -0.061 nm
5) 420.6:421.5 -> -0.128 nm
